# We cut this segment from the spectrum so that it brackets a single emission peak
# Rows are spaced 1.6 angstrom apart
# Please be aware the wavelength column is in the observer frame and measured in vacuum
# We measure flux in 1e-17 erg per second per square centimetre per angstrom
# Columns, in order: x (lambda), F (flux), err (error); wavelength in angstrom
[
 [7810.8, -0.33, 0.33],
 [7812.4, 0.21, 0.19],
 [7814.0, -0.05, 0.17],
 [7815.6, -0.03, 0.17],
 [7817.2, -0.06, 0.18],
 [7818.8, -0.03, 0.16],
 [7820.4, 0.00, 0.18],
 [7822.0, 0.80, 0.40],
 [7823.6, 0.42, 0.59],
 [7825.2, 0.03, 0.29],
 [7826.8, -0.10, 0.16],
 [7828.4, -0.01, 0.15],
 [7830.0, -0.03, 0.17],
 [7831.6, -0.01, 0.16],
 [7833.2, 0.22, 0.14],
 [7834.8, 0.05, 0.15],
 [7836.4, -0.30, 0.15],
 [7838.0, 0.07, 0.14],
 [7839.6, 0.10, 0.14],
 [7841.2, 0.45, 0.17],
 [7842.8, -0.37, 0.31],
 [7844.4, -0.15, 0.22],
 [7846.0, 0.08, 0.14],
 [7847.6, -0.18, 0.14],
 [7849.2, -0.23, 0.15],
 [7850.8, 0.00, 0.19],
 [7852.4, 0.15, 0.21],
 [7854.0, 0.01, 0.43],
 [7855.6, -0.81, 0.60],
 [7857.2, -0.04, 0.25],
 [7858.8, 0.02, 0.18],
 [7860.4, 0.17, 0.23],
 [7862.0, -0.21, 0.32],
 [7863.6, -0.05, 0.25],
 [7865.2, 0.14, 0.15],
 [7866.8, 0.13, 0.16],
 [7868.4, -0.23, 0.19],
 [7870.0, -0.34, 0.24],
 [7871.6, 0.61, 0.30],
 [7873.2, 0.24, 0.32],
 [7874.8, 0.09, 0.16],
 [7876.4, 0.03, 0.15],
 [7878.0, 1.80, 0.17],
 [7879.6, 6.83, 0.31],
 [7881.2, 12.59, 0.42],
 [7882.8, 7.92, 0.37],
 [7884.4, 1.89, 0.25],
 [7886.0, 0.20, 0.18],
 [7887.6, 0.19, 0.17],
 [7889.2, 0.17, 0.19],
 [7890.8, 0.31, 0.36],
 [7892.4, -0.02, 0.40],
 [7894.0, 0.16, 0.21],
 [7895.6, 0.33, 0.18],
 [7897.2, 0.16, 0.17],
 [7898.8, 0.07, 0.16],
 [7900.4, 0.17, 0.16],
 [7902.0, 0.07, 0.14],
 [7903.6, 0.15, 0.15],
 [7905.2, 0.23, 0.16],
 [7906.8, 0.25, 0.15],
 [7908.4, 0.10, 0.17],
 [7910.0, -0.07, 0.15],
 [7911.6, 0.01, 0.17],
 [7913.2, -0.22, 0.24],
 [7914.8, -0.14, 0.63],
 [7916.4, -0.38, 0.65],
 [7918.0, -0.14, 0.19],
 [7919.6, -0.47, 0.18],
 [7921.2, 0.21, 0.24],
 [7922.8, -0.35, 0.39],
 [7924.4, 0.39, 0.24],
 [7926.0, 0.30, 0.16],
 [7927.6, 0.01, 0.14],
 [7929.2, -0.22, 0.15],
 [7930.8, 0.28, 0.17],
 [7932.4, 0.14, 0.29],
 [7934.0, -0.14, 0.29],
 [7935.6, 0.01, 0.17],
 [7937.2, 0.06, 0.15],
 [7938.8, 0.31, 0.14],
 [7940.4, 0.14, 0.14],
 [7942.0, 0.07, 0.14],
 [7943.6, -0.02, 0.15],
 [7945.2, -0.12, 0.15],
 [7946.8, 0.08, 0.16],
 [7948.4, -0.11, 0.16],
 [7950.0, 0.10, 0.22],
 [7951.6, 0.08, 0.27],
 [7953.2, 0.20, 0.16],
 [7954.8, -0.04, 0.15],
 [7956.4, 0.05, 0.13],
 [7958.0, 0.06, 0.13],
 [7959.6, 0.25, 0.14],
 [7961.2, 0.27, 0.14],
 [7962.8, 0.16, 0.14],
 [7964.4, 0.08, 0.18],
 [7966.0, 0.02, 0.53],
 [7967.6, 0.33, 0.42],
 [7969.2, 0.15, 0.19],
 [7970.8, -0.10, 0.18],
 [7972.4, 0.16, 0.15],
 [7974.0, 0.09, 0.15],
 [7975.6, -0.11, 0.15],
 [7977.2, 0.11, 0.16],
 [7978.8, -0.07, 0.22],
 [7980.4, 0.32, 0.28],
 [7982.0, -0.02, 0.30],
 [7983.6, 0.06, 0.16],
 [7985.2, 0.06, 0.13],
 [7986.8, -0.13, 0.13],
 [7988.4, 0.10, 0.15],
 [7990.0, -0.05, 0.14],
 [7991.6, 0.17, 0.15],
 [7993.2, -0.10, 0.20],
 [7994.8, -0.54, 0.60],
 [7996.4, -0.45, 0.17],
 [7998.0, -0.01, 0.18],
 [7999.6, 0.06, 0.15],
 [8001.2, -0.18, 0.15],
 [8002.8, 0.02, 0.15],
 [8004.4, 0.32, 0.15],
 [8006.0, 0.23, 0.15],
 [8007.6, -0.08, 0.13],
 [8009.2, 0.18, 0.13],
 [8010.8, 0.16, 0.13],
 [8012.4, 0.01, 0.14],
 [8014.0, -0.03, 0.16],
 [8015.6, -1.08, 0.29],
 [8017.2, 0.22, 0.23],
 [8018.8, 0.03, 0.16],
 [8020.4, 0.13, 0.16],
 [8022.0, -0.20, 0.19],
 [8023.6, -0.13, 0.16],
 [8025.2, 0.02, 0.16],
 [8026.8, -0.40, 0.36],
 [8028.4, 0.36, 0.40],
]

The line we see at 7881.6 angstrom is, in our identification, [O III] 5007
